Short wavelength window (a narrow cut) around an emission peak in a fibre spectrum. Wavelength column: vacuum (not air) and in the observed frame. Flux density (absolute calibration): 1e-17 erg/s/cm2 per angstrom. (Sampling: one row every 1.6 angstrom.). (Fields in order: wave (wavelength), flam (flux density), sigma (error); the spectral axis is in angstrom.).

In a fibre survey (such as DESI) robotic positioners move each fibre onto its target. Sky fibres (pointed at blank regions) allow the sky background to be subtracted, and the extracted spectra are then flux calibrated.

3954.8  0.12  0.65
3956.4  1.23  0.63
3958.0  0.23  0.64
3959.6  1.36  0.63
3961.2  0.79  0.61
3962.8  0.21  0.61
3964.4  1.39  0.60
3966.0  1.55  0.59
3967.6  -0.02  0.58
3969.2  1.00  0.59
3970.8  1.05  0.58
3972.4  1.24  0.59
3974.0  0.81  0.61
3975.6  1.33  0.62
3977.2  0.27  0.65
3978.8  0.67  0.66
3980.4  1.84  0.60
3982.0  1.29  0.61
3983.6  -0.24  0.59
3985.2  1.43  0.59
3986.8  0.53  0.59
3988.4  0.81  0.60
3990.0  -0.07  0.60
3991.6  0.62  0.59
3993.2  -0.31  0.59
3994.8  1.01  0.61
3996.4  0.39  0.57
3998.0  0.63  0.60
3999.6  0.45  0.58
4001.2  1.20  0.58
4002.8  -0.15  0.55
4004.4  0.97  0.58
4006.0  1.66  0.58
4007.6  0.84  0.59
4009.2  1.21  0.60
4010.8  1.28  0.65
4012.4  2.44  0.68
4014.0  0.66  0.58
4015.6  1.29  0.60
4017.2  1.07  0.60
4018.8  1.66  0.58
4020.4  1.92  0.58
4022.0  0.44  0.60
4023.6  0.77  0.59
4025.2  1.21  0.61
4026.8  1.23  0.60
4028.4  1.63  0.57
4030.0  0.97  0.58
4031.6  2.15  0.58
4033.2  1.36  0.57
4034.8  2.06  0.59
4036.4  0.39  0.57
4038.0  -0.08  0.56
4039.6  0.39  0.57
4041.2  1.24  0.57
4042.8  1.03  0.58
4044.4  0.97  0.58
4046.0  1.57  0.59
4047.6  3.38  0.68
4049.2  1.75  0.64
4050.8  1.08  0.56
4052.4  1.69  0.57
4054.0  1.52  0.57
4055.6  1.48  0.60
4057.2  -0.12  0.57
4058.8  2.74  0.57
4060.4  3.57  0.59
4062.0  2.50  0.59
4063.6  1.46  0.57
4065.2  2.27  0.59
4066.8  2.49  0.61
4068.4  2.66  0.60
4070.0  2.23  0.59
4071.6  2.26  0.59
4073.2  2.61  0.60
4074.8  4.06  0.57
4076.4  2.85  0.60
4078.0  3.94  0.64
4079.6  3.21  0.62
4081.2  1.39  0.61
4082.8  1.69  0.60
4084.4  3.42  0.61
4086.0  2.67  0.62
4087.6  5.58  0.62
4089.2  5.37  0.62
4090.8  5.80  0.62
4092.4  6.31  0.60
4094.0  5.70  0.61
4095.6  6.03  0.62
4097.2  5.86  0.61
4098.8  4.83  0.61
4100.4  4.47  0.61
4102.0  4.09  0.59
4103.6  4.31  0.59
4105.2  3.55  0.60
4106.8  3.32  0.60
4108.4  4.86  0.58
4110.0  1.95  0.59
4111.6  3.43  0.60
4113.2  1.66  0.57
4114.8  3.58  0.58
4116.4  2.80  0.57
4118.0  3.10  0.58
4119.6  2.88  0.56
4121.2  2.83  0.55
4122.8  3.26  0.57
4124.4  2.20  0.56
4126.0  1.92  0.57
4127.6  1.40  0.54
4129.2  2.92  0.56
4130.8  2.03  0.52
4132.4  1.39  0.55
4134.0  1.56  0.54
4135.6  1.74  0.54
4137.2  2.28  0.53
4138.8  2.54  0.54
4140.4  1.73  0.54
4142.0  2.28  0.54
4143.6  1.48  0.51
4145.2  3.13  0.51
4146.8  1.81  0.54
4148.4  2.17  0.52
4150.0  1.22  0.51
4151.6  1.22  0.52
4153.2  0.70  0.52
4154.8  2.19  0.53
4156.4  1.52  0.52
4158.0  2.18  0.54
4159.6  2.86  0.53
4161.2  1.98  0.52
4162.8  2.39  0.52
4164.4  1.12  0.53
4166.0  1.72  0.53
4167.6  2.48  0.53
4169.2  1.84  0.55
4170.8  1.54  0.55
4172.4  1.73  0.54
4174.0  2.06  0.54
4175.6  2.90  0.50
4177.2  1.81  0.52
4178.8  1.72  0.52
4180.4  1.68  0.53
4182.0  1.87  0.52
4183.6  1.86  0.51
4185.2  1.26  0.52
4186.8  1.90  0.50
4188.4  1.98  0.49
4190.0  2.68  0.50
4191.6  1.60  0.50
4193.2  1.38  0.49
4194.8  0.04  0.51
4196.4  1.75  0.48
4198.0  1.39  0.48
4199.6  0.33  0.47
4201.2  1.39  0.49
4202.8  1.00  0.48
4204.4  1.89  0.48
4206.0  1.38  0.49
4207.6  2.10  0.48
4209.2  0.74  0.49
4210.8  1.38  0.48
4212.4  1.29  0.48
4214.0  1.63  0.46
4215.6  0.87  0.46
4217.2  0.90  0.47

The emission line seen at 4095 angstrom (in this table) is Ly-alpha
